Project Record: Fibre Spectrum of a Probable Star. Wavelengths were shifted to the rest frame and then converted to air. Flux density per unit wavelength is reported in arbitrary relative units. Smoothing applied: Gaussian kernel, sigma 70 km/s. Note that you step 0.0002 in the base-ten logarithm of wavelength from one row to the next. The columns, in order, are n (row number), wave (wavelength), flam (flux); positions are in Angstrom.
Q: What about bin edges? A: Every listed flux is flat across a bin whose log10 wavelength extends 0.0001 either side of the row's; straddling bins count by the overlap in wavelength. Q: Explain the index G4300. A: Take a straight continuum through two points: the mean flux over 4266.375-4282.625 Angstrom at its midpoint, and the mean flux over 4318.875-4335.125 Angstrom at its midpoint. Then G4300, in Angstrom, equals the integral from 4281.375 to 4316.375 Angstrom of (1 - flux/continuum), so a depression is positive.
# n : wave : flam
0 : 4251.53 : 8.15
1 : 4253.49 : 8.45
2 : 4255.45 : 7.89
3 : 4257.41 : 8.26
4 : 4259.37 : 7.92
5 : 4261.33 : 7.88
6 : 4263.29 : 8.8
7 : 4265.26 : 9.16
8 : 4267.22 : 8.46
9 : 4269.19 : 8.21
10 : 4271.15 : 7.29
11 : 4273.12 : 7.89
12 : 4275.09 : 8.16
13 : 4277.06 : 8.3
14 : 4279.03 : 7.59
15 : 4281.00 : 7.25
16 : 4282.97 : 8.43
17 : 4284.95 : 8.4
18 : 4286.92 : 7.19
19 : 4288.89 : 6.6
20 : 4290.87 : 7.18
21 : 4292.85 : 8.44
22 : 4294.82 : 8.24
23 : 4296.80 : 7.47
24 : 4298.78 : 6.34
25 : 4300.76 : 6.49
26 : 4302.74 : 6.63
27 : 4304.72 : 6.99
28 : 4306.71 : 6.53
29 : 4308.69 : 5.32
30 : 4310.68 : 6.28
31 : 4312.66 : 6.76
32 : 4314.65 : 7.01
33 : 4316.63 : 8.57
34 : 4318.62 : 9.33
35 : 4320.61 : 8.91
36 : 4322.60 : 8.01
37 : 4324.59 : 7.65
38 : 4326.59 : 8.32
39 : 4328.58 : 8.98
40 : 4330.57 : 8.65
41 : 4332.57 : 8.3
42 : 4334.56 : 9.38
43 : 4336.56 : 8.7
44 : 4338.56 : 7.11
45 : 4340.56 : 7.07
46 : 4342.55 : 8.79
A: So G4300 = 4.6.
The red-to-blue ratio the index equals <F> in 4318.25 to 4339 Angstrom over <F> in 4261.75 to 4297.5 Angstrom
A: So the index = 1.07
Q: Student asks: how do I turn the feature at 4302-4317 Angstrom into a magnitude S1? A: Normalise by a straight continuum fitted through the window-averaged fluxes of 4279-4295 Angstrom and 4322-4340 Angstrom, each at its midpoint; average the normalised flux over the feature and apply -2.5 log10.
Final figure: 0.196 mag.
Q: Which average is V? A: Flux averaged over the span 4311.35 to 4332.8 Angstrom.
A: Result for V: 8.2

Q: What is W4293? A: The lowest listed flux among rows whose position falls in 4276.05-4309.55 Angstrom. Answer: 5.32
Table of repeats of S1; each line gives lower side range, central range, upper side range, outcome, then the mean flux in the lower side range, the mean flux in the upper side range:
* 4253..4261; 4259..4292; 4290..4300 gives -0.02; 8.09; 7.52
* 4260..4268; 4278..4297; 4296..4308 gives -0.04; 8.55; 6.69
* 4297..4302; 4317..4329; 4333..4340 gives -0.11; 6.59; 8.3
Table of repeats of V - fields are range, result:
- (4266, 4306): 7.58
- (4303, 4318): 6.84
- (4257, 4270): 8.39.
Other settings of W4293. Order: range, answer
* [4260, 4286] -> 7.25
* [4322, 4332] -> 7.65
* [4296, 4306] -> 6.34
